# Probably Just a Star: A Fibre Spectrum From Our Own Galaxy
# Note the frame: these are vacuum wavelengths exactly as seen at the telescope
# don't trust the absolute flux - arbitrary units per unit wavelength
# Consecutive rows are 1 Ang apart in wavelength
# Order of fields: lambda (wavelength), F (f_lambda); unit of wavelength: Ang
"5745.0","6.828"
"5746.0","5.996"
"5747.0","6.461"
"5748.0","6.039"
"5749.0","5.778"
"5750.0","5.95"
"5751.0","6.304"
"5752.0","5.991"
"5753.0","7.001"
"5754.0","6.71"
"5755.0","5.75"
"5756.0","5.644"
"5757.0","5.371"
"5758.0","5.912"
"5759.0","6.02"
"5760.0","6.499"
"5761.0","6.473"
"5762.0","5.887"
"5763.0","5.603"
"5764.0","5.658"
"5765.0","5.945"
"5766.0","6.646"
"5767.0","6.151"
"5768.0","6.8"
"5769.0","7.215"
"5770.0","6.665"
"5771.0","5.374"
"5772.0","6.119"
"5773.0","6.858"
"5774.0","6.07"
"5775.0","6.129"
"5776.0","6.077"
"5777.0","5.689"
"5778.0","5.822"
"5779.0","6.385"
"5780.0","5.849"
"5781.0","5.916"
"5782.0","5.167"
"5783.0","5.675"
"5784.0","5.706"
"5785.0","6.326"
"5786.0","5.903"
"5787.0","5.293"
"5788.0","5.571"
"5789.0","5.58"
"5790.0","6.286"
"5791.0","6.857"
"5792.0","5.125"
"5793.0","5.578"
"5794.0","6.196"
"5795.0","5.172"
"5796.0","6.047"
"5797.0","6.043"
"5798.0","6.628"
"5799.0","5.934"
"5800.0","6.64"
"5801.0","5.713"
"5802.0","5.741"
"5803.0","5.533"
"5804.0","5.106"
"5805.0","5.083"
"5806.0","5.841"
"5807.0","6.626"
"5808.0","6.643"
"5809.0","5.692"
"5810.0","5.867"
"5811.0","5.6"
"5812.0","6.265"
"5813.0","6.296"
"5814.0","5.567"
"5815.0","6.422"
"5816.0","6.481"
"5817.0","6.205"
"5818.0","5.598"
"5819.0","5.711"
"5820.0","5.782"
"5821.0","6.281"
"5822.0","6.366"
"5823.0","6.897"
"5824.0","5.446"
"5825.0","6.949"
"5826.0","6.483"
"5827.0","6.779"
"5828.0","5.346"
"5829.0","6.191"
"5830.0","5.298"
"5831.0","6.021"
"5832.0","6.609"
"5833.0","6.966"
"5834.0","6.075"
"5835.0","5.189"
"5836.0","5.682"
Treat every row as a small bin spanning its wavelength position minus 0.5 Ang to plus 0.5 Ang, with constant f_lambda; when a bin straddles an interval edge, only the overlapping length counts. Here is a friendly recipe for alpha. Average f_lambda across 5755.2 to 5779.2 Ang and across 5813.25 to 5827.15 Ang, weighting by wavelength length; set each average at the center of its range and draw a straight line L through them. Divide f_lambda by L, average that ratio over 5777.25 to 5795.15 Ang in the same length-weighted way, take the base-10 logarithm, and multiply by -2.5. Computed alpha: 0.06 mag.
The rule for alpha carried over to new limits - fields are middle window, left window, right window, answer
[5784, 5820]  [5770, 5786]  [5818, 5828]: 0.033 mag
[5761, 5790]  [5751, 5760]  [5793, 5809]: -0.001 mag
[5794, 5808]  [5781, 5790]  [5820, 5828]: 0.012 mag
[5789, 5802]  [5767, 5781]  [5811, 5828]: 0.037 mag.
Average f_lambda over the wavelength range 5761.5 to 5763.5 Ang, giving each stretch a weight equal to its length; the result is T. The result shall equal 5.74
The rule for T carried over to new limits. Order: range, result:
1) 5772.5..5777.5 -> 6.16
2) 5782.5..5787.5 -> 5.78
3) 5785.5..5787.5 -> 5.6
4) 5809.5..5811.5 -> 5.73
